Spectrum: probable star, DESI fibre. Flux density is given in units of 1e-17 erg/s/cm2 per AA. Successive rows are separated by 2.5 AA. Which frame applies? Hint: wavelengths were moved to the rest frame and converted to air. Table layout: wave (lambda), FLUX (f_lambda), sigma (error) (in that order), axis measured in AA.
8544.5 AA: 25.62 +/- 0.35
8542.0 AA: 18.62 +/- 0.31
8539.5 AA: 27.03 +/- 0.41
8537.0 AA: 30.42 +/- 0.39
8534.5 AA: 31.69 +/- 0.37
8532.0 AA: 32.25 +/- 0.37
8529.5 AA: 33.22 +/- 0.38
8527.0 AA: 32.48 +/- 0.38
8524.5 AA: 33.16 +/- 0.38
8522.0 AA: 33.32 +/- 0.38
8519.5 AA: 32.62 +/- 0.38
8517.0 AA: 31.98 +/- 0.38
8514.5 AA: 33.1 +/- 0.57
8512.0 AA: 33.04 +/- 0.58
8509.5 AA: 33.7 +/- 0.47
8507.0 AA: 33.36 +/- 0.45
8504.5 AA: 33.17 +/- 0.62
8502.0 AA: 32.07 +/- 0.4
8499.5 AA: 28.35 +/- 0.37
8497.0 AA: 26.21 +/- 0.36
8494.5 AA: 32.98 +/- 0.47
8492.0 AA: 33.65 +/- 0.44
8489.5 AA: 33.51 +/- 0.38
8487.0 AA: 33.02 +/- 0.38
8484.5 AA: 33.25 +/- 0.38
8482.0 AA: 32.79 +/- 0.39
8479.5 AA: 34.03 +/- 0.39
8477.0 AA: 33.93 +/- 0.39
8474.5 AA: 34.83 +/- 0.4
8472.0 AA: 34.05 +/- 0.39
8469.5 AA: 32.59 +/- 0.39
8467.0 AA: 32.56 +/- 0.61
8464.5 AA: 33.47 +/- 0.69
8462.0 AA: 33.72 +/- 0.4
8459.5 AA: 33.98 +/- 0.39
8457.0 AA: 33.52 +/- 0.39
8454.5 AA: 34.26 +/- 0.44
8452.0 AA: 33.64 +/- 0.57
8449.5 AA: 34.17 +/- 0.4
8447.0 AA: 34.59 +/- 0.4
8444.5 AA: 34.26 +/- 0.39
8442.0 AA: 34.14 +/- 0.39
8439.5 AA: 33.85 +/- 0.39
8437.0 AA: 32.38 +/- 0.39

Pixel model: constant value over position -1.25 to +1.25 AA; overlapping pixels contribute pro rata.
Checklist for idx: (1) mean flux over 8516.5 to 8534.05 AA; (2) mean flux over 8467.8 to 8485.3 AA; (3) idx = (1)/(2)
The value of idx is 0.97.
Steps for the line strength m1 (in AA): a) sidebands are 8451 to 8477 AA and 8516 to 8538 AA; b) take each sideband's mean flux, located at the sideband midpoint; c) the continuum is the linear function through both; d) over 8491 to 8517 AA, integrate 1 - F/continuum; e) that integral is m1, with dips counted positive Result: 0.7 AA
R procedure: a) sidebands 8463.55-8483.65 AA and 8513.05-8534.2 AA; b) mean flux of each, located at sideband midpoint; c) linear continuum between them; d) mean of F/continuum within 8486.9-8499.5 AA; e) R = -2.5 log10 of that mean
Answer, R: 0.06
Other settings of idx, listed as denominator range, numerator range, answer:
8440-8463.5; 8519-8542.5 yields 0.91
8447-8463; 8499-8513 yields 0.96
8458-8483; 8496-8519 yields 0.95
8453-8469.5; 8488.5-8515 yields 0.96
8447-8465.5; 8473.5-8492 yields 0.99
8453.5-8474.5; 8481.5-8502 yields 0.94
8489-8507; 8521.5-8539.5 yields 1.02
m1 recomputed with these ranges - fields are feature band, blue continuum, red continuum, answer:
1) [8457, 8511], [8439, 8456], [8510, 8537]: 0.92 AA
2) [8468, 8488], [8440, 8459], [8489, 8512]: -0.43 AA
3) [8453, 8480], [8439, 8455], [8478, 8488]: -0.03 AA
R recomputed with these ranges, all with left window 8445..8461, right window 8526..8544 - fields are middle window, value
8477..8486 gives -0.04 mag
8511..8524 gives -0.09 mag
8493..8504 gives 0.04 mag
